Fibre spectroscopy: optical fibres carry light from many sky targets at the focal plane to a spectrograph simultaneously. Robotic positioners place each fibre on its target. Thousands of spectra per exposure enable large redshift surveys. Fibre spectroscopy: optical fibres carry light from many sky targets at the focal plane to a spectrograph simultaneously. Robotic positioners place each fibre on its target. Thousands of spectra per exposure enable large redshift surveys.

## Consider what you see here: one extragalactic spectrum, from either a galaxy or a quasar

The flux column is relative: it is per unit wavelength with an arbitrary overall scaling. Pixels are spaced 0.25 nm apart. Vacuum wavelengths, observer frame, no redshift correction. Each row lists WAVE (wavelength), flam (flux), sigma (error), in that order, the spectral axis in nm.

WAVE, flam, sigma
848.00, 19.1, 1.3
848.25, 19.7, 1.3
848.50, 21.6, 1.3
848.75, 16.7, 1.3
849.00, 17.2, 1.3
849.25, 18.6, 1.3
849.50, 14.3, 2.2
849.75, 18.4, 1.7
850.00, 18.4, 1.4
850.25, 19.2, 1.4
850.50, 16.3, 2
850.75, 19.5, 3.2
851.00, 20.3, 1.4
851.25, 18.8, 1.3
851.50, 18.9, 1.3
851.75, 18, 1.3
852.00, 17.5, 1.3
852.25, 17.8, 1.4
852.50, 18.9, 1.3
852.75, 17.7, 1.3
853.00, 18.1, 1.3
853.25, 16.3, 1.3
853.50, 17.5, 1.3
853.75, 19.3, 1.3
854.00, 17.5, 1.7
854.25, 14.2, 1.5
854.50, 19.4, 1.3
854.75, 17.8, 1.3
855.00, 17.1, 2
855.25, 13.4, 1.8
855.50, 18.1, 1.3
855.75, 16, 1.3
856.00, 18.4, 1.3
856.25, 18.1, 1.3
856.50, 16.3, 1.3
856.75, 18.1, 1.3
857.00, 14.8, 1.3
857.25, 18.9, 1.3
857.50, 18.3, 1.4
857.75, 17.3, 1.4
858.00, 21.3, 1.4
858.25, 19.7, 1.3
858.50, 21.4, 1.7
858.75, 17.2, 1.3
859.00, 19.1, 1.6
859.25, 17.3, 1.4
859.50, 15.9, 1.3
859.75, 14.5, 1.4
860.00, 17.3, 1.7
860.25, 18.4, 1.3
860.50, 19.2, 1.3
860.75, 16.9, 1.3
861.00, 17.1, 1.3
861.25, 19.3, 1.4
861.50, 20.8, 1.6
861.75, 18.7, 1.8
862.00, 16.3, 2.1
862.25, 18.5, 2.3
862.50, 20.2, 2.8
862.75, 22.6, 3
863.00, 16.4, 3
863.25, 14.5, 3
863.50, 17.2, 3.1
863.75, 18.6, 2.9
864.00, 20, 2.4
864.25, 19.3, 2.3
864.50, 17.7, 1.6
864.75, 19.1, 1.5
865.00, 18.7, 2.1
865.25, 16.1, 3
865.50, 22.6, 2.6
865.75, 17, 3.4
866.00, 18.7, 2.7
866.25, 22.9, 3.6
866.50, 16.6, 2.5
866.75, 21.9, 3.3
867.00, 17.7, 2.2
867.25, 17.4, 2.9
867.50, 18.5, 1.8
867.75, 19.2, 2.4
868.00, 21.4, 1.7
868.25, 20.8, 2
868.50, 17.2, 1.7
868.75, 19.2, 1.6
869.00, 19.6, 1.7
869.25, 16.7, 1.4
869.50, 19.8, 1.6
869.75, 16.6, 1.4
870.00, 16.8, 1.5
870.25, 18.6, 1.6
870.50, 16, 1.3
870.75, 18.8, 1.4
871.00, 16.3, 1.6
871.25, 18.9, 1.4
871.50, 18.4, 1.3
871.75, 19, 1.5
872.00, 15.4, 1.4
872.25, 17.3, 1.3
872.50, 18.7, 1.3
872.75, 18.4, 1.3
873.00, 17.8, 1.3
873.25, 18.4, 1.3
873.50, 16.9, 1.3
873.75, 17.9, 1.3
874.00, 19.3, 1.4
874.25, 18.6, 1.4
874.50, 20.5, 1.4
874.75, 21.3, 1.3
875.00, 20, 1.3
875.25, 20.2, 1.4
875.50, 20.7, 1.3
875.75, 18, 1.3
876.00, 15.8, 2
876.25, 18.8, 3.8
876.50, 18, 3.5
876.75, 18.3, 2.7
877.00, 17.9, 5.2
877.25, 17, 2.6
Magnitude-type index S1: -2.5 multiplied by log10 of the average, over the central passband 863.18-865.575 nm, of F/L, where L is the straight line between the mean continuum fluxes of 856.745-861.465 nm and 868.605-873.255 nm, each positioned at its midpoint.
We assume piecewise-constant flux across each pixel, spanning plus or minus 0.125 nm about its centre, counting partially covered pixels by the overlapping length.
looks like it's -0.02 mag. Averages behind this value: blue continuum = 18.1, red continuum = 17.9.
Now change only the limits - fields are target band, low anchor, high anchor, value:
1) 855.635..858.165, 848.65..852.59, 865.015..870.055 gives 0.03 mag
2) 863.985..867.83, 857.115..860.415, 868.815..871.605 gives -0.05 mag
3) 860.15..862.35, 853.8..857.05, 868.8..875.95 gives -0.05 mag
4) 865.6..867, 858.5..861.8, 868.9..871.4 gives -0.09 mag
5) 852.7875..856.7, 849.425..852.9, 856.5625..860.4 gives 0.05 mag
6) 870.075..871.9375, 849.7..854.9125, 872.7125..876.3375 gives 0.05 mag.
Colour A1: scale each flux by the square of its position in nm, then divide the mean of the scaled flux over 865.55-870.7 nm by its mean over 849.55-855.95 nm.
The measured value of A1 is 1.09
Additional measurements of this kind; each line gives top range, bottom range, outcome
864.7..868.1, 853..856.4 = 1.14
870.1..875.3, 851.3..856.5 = 1.10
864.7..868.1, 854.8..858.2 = 1.12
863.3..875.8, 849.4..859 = 1.08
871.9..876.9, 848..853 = 1.07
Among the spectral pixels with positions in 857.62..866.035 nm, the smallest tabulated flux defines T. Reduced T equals 14.5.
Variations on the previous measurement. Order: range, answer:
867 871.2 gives 16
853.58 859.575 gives 13.4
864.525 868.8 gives 16.1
